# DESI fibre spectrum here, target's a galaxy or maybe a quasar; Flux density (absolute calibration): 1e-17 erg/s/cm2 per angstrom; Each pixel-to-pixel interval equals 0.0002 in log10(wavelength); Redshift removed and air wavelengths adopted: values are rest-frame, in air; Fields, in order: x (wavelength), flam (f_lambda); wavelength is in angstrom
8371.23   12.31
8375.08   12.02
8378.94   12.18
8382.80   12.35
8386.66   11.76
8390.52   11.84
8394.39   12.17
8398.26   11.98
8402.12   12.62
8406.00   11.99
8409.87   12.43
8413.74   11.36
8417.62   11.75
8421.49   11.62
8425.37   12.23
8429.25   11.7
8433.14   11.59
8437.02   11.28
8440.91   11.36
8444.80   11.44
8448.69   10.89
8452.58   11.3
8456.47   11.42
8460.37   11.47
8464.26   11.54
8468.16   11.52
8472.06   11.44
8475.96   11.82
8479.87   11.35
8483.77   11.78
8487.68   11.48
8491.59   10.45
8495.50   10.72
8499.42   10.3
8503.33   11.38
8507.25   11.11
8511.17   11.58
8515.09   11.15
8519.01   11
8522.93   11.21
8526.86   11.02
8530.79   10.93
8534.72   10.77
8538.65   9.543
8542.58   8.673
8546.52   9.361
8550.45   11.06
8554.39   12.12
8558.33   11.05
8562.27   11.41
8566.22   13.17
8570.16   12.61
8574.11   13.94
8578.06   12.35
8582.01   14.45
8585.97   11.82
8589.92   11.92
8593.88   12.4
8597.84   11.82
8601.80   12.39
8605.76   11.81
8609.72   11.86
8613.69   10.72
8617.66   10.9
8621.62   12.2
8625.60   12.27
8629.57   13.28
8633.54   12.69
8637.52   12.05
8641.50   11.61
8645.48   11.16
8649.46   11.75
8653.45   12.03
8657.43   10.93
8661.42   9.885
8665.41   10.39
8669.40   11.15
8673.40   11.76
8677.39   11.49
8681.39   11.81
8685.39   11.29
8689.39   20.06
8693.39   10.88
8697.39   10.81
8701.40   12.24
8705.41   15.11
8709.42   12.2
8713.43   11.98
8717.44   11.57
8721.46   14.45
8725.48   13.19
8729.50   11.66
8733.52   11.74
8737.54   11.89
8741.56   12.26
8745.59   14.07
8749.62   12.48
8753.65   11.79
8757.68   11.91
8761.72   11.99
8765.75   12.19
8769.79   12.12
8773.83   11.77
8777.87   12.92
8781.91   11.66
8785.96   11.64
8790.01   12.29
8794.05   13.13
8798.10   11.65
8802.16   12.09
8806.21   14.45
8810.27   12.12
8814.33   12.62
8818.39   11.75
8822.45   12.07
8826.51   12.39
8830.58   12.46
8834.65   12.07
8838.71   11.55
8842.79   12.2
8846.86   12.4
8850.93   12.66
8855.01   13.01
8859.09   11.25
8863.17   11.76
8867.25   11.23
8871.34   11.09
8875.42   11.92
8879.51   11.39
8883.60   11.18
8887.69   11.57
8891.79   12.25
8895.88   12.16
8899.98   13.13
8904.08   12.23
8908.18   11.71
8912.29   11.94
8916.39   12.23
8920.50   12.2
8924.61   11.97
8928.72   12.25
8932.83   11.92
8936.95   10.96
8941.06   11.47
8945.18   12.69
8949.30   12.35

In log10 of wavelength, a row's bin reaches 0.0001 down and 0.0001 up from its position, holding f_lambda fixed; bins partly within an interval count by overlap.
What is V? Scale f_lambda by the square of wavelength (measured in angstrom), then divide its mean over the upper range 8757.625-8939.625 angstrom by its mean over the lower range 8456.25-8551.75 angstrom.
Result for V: 1.19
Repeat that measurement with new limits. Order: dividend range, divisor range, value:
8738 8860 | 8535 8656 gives 1.09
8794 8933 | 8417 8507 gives 1.17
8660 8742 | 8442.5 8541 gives 1.16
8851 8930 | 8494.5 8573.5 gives 1.17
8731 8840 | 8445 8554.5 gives 1.19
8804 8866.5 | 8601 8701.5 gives 1.08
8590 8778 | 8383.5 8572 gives 1.12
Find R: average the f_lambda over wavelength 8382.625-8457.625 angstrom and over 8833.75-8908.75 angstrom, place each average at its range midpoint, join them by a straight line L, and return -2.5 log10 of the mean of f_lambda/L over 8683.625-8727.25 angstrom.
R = -0.106 mag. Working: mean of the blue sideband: 11.7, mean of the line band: 13.1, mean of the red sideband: 11.9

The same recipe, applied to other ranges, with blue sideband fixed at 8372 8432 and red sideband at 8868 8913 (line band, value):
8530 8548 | 0.22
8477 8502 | 0.09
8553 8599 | -0.04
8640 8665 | 0.07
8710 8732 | -0.06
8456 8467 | 0.05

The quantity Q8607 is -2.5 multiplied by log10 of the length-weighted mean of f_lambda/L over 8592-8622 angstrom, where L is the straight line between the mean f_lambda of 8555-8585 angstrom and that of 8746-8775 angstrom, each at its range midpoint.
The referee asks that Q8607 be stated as 0.07 mag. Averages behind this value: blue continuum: 12.7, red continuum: 12.2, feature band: 11.7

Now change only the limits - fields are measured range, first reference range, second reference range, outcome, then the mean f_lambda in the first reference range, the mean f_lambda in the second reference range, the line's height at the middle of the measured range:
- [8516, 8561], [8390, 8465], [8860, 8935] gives 0.107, 11.7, 11.9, 11.7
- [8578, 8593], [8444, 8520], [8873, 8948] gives -0.111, 11.3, 12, 11.4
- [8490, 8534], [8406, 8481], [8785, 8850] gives 0.069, 11.6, 12.3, 11.7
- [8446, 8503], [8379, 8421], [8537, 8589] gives 0.057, 12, 11.7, 11.9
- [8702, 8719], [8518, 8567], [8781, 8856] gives -0.087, 10.8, 12.3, 11.7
